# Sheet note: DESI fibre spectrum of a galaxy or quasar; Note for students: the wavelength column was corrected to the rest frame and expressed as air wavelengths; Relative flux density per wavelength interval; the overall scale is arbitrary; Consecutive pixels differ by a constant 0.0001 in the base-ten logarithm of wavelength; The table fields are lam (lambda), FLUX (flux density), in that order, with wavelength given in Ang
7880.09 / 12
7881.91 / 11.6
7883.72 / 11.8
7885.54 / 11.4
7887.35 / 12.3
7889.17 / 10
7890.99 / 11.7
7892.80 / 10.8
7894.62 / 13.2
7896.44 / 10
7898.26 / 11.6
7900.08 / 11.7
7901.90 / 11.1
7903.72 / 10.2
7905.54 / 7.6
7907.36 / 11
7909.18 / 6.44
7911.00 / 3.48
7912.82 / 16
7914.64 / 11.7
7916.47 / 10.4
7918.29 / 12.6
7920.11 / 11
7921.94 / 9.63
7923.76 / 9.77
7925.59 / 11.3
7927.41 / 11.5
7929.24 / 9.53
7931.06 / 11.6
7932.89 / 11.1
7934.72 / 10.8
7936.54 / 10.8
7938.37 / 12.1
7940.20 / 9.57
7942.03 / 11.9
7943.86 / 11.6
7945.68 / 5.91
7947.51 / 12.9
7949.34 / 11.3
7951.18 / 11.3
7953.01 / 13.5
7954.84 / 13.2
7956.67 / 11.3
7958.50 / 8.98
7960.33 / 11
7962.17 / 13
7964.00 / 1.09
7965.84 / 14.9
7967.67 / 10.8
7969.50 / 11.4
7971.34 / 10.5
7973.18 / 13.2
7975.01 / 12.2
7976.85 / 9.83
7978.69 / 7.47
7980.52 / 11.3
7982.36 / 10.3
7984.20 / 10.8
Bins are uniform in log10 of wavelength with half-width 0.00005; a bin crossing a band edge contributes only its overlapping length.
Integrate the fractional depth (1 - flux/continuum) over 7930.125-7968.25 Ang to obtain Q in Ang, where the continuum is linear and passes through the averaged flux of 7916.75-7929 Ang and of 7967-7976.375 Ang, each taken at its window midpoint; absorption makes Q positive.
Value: 1.2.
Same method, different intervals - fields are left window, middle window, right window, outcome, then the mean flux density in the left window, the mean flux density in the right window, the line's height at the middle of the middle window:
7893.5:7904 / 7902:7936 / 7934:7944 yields 2.7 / 11.3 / 11.1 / 11.2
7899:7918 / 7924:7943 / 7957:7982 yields -1.4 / 10.1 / 10.5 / 10.2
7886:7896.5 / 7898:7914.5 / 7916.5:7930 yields 1.8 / 11.4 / 10.8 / 11.1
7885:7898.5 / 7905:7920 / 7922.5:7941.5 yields 1.4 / 11.4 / 10.8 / 11.1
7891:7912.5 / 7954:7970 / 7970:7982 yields 0.0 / 9.99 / 10.7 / 10.6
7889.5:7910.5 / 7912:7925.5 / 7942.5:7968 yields -1.4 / 10.3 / 10.8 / 10.5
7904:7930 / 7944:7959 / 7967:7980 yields -0.8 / 10.1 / 10.8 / 10.5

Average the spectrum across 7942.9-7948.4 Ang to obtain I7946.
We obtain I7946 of 10.2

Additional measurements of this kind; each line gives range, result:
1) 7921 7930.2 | 10.4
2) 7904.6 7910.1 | 8.35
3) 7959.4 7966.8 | 10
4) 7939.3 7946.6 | 9.76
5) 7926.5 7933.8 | 10.9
